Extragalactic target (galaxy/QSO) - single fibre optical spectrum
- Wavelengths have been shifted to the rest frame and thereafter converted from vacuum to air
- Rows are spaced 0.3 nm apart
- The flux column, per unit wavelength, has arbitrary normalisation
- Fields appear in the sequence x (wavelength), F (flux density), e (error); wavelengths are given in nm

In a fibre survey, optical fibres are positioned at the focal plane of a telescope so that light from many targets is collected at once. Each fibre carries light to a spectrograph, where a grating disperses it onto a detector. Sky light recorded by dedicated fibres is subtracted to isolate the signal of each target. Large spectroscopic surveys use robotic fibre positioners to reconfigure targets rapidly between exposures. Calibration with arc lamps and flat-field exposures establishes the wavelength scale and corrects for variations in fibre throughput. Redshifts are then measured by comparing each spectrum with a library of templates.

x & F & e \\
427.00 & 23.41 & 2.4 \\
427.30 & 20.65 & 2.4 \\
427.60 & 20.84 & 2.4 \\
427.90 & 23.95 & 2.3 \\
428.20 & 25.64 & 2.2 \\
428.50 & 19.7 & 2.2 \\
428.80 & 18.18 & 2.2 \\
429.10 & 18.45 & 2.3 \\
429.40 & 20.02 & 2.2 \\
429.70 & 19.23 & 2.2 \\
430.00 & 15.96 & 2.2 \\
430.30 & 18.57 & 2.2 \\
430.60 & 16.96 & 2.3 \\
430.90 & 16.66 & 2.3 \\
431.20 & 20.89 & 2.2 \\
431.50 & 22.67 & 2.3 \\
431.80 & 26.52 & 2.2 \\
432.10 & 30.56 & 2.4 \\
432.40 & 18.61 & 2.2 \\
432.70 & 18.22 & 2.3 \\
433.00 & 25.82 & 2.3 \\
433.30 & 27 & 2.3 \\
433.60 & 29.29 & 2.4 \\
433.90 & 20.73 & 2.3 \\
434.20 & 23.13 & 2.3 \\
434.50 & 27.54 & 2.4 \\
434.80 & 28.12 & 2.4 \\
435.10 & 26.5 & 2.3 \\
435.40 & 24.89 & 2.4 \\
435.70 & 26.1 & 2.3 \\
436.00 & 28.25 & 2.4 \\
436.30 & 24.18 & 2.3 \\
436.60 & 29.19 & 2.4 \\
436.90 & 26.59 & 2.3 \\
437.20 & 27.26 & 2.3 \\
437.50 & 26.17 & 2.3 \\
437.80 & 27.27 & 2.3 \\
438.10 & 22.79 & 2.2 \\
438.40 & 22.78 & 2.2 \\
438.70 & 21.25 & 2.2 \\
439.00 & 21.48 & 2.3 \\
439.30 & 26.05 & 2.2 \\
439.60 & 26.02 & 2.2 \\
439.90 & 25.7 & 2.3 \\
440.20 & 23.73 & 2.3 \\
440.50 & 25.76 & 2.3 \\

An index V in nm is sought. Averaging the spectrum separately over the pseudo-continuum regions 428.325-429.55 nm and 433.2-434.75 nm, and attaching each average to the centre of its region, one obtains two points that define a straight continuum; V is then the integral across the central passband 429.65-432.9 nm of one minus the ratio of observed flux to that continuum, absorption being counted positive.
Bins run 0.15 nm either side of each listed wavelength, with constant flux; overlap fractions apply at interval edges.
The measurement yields 0.25 nm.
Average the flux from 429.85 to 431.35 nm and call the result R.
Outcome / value 17.8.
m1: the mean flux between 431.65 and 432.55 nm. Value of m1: 25.2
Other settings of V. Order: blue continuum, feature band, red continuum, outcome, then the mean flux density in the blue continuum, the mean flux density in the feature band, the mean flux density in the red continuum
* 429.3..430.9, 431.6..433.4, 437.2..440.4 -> -0.420 nm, 17.9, 24.3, 24.5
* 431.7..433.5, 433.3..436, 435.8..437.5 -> -0.023 nm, 24.5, 26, 27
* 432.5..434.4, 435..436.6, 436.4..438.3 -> -0.053 nm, 24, 26.3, 26.4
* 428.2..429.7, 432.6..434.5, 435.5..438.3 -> -0.072 nm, 19.8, 24.5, 26.3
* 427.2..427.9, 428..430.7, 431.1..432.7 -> 0.352 nm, 21.4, 19.3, 23.4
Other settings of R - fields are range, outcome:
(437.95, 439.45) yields 22.9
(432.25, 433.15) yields 20.9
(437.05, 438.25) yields 25.9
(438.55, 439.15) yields 21.4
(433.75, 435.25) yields 25.2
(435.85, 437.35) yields 27.1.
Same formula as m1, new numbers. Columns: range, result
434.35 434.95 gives 27.8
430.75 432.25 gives 23.5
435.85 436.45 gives 26.2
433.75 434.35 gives 21.9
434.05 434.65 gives 25.3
